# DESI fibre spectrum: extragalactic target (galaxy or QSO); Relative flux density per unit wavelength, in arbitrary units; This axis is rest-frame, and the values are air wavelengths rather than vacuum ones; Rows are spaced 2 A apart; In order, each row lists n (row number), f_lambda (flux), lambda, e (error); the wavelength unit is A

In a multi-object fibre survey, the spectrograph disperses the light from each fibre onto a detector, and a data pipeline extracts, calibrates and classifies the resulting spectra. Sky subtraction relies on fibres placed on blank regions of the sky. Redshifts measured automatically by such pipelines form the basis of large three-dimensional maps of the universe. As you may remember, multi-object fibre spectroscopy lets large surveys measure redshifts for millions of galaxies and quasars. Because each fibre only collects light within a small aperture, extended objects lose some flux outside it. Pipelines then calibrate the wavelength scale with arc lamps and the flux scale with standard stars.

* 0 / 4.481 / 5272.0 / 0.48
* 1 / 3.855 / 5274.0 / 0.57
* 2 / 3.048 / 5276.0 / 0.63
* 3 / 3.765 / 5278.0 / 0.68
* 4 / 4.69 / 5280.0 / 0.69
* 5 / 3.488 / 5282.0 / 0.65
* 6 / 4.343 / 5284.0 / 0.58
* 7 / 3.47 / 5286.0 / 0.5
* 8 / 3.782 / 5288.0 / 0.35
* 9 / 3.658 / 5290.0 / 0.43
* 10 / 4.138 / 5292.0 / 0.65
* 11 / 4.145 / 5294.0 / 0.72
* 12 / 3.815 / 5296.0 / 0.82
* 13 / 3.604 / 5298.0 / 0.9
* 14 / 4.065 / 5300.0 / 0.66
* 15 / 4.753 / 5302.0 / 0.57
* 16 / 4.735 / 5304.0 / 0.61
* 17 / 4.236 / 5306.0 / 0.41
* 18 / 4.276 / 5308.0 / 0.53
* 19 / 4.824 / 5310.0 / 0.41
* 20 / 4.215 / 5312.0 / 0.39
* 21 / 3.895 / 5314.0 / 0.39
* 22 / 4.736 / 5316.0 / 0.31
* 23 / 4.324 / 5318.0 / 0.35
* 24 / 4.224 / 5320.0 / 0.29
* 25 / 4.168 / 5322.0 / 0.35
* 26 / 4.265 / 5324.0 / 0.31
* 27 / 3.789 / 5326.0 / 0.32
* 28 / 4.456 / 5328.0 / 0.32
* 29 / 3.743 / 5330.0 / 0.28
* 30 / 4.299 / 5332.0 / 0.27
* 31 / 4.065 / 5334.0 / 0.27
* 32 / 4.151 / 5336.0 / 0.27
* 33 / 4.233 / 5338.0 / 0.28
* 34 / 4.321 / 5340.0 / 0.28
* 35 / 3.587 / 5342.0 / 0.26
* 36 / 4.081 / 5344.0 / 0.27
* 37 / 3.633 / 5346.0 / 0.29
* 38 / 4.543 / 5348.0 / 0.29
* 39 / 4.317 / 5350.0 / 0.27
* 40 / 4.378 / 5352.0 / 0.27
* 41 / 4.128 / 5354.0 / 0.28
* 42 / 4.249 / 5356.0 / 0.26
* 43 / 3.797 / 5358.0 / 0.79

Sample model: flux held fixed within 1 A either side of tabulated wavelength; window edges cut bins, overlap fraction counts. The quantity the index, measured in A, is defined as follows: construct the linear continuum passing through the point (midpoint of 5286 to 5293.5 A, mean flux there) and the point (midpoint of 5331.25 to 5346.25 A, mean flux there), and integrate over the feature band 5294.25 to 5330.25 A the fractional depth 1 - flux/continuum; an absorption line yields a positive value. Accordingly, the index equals -2.8 A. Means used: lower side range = 3.83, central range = 4.24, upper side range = 4.06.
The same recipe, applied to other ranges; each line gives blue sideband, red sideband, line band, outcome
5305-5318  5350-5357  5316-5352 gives 1.3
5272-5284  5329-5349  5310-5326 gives -1.1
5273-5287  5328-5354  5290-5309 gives -1.2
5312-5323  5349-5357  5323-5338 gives 0.5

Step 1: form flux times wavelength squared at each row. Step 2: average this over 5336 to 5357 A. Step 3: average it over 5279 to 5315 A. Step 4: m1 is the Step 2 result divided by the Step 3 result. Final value 1.0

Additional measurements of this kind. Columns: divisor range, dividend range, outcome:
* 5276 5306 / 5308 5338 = 1.07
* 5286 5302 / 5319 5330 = 1.07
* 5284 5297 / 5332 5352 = 1.09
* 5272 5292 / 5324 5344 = 1.08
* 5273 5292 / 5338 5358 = 1.11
